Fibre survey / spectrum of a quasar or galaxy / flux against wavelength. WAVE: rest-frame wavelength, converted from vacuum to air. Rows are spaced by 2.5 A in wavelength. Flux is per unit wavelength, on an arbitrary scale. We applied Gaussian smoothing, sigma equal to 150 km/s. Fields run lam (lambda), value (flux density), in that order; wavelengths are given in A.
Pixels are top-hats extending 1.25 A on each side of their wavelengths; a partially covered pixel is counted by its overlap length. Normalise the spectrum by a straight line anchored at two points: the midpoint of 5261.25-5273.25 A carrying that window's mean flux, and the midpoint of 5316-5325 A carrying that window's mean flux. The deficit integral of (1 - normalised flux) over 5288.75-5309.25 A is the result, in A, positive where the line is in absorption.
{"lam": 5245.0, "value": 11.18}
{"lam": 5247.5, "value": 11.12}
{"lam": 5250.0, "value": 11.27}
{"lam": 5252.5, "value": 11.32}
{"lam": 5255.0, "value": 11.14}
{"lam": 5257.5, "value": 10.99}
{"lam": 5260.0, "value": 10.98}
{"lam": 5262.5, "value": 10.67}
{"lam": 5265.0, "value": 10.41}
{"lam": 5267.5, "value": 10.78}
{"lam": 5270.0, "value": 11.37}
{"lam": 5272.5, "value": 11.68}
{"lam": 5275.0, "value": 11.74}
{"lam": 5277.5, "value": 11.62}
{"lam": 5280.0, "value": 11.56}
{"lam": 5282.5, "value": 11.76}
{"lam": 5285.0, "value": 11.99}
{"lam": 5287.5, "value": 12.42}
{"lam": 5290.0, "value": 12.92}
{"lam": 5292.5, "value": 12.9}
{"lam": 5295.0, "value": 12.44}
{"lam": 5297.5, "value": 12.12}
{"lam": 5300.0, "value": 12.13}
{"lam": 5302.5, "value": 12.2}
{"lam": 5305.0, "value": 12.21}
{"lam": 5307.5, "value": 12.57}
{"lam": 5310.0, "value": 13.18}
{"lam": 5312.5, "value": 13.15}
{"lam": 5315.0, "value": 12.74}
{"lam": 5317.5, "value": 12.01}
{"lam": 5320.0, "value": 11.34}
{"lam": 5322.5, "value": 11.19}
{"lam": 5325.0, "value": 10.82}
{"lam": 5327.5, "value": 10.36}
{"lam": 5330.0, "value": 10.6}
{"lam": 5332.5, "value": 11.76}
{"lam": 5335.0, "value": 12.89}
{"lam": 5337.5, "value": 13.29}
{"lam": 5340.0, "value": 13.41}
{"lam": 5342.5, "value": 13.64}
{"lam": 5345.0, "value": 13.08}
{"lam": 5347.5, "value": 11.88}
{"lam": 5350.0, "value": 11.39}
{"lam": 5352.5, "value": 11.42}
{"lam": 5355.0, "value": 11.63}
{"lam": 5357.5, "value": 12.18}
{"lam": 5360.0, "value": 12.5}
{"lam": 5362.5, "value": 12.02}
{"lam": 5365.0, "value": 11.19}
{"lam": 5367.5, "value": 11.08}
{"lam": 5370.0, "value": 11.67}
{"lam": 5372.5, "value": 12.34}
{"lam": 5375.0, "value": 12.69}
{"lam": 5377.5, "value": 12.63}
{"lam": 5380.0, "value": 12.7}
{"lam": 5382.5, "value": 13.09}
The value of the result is -2.2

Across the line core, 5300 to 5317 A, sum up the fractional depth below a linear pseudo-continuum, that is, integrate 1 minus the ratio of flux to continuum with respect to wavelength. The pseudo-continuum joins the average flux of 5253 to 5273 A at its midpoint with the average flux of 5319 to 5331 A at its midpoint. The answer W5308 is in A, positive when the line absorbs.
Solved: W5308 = -2.67 A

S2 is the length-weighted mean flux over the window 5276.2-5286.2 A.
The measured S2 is 11.7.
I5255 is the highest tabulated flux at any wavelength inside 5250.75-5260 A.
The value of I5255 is 11.32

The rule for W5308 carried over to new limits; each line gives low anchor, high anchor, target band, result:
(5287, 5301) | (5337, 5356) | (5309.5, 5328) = 0.92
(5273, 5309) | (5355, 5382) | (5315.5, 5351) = 0.42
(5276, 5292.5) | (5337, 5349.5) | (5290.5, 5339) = 1.60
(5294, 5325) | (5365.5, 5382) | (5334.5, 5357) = -0.55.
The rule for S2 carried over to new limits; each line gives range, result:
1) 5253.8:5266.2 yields 10.8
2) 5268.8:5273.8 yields 11.5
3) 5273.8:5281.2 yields 11.6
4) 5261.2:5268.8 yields 10.6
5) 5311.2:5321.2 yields 12.3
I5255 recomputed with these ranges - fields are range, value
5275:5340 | 13.41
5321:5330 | 11.19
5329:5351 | 13.64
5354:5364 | 12.5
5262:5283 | 11.76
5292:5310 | 13.18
